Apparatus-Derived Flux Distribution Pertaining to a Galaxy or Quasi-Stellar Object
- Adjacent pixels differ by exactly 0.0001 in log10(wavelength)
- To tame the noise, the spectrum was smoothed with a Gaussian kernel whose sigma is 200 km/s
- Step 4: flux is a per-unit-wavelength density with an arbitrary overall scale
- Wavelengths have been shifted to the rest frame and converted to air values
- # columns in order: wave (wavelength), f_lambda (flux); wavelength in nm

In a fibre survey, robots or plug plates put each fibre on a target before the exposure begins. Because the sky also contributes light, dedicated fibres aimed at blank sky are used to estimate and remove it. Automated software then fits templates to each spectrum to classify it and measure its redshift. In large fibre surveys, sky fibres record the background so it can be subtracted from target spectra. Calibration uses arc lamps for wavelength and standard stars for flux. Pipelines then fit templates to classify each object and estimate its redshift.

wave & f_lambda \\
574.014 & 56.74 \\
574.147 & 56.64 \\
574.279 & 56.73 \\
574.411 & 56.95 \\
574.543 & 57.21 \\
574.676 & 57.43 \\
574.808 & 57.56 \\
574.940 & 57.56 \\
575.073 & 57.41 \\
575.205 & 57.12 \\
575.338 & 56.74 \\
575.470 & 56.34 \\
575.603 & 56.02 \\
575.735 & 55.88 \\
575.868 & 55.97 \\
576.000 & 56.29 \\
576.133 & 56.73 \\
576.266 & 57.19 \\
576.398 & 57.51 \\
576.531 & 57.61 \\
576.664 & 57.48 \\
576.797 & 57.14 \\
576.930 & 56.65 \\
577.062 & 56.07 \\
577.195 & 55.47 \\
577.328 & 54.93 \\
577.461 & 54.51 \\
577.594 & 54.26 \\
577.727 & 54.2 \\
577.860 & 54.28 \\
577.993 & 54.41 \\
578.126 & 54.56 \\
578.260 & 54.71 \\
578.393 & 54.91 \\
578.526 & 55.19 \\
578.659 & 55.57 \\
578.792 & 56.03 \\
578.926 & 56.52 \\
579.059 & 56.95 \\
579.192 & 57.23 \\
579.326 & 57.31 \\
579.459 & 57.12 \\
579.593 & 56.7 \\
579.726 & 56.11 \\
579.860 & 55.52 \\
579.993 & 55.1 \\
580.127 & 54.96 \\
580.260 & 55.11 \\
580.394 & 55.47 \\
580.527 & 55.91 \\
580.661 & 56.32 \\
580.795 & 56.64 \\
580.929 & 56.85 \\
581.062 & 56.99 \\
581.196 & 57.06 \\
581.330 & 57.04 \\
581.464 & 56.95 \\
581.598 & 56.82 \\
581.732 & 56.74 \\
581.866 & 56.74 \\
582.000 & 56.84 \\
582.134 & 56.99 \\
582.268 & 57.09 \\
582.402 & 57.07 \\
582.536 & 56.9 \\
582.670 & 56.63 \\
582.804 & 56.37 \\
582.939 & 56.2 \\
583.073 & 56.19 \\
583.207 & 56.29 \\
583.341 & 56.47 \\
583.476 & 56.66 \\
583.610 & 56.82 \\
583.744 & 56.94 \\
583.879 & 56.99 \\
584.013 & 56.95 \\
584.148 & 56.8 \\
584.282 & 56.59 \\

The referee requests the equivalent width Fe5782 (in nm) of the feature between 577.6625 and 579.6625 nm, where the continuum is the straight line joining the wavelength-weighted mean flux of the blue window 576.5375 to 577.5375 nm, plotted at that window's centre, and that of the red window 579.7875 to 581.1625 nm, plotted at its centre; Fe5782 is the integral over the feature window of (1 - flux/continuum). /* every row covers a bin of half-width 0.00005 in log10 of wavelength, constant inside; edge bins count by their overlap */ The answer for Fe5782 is 0.01 nm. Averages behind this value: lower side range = 56.1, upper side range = 55.9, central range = 55.7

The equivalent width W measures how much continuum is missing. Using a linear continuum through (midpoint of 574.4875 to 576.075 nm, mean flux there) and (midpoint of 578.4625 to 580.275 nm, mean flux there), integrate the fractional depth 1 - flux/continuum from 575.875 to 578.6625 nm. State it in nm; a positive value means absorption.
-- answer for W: 0.04 nm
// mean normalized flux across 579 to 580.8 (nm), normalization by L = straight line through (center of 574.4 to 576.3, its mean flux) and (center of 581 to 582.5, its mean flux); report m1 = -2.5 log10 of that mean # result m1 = 0.014 mag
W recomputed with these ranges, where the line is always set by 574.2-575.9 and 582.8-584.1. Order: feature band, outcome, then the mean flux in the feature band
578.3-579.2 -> 0.013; 56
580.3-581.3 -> 0.004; 56.4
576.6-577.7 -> 0.020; 55.8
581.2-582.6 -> -0.007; 56.9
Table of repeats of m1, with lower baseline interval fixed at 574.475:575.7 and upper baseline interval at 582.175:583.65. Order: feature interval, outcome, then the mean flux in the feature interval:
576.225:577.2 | -0.001 mag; 57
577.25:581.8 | 0.018 mag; 55.8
